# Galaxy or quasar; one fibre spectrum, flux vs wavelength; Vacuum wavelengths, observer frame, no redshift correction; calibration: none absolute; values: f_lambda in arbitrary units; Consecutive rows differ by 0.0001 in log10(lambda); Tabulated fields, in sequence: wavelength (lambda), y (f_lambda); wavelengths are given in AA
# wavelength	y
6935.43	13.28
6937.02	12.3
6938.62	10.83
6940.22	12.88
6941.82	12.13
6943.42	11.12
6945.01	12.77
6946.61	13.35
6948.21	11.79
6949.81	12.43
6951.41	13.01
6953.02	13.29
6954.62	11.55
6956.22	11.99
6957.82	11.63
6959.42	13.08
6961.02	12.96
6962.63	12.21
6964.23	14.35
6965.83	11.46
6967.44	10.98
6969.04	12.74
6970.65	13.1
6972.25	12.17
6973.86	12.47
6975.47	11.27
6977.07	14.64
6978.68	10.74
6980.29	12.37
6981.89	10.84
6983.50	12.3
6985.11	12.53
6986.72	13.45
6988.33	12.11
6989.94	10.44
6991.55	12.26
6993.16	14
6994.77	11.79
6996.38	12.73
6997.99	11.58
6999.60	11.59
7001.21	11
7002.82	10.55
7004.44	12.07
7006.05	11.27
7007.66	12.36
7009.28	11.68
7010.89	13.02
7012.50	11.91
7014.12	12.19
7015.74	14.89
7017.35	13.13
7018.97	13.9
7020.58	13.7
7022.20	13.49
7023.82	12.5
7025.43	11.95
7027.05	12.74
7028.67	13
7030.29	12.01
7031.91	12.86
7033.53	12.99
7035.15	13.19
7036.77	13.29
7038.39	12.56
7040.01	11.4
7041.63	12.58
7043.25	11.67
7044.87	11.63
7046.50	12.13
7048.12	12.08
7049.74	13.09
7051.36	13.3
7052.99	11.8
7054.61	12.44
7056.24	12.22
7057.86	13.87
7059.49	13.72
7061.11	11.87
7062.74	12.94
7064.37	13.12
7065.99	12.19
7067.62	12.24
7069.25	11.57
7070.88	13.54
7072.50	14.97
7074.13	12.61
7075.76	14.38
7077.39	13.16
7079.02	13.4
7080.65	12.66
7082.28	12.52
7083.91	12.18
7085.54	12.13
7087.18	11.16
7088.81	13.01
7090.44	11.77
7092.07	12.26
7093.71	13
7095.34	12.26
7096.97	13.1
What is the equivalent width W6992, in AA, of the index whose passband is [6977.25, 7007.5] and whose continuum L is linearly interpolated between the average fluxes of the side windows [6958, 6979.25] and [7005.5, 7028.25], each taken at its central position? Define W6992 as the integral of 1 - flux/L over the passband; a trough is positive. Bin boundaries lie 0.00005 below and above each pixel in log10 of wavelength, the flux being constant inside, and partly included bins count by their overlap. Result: 1.7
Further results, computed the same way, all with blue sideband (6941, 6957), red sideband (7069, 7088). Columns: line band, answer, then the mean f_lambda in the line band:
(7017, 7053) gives 0.12 AA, 12.7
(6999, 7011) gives 0.92 AA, 11.6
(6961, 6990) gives 0.37 AA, 12.3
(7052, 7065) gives 0.06 AA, 12.7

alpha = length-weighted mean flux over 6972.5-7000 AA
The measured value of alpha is 12.2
